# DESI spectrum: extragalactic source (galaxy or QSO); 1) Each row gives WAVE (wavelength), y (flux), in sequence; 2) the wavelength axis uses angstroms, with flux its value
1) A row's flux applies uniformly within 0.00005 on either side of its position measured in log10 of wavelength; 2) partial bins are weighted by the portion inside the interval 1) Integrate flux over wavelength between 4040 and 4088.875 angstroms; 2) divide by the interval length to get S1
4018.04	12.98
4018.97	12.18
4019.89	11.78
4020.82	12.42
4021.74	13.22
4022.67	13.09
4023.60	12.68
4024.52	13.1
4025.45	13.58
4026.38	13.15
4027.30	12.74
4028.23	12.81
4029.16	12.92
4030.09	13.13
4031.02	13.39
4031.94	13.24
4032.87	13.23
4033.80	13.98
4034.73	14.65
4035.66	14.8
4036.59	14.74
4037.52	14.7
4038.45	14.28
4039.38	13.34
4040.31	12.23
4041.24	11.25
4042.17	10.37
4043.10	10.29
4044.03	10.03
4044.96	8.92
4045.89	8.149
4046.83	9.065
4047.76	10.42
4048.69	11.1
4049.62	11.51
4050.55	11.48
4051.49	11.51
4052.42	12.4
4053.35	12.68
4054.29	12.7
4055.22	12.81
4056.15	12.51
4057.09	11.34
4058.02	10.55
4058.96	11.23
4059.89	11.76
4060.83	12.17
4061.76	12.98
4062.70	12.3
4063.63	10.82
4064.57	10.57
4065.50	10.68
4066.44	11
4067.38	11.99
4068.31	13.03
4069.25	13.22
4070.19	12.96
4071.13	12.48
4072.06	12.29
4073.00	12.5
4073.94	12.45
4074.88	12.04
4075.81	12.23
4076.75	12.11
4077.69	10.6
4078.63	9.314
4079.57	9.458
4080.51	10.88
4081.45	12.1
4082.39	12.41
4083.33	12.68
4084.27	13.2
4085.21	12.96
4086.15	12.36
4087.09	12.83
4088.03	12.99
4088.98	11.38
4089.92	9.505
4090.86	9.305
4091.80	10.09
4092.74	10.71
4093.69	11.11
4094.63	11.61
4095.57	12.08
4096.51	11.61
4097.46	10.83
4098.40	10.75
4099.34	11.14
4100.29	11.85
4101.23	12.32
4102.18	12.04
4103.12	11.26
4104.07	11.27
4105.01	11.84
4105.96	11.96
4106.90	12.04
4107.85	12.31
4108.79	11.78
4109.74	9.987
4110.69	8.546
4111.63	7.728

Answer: 11.6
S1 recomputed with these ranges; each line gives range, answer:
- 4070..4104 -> 11.6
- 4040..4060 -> 11.1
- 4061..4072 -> 12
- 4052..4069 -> 11.9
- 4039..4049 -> 10.4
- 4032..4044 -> 13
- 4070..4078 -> 12.2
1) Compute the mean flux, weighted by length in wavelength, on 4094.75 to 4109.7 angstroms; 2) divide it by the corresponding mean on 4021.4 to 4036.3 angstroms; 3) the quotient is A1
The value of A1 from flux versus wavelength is 0.9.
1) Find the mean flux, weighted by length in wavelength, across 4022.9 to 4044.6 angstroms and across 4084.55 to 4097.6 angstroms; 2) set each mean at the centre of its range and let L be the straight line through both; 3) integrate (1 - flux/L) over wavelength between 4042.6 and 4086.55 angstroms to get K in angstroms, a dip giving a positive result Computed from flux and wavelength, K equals 1.9 angstroms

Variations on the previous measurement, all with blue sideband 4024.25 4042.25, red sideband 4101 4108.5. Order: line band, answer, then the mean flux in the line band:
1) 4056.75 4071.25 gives 1.02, 11.8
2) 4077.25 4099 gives 1.55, 11.3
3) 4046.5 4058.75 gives 1.30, 11.6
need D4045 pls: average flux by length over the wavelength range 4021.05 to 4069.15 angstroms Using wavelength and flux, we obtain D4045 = 12.2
